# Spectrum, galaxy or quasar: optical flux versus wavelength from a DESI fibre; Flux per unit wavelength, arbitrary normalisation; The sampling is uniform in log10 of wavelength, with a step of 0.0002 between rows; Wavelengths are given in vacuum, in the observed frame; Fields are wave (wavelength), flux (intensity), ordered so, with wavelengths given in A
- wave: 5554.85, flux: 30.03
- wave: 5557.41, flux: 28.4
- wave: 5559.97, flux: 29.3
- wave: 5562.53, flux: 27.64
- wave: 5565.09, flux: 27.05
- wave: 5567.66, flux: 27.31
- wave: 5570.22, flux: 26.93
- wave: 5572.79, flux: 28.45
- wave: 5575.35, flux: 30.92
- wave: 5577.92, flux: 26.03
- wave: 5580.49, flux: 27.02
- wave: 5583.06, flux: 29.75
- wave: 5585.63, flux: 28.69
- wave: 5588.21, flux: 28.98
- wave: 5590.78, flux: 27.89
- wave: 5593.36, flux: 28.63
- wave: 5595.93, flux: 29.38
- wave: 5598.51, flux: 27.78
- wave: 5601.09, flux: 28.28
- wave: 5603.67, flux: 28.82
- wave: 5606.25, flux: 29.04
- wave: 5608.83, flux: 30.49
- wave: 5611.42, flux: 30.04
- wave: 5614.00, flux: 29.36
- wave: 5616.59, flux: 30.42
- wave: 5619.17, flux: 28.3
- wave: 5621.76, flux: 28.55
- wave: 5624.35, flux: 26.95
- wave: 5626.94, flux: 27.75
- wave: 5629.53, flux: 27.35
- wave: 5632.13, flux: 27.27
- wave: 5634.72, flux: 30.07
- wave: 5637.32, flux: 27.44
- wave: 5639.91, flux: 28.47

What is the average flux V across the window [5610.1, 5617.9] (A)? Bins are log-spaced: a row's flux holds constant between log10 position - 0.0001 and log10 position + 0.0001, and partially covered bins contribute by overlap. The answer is 29.9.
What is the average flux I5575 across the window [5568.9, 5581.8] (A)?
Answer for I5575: 27.9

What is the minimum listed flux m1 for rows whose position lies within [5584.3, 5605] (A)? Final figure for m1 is 27.78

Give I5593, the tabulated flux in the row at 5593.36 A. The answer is 28.63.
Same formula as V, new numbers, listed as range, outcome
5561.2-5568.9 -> 27.3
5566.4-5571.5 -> 27.1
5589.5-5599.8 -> 28.4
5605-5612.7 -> 29.8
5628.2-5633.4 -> 27.3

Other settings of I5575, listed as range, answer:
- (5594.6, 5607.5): 28.7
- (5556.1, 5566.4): 28.1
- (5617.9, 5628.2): 27.9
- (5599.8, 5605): 28.6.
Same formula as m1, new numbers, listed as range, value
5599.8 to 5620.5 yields 28.28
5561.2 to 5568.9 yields 27.05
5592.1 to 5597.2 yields 28.63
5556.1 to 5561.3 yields 28.4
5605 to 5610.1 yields 29.04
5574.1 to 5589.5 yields 26.03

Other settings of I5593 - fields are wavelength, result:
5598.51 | 27.78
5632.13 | 27.27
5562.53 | 27.64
